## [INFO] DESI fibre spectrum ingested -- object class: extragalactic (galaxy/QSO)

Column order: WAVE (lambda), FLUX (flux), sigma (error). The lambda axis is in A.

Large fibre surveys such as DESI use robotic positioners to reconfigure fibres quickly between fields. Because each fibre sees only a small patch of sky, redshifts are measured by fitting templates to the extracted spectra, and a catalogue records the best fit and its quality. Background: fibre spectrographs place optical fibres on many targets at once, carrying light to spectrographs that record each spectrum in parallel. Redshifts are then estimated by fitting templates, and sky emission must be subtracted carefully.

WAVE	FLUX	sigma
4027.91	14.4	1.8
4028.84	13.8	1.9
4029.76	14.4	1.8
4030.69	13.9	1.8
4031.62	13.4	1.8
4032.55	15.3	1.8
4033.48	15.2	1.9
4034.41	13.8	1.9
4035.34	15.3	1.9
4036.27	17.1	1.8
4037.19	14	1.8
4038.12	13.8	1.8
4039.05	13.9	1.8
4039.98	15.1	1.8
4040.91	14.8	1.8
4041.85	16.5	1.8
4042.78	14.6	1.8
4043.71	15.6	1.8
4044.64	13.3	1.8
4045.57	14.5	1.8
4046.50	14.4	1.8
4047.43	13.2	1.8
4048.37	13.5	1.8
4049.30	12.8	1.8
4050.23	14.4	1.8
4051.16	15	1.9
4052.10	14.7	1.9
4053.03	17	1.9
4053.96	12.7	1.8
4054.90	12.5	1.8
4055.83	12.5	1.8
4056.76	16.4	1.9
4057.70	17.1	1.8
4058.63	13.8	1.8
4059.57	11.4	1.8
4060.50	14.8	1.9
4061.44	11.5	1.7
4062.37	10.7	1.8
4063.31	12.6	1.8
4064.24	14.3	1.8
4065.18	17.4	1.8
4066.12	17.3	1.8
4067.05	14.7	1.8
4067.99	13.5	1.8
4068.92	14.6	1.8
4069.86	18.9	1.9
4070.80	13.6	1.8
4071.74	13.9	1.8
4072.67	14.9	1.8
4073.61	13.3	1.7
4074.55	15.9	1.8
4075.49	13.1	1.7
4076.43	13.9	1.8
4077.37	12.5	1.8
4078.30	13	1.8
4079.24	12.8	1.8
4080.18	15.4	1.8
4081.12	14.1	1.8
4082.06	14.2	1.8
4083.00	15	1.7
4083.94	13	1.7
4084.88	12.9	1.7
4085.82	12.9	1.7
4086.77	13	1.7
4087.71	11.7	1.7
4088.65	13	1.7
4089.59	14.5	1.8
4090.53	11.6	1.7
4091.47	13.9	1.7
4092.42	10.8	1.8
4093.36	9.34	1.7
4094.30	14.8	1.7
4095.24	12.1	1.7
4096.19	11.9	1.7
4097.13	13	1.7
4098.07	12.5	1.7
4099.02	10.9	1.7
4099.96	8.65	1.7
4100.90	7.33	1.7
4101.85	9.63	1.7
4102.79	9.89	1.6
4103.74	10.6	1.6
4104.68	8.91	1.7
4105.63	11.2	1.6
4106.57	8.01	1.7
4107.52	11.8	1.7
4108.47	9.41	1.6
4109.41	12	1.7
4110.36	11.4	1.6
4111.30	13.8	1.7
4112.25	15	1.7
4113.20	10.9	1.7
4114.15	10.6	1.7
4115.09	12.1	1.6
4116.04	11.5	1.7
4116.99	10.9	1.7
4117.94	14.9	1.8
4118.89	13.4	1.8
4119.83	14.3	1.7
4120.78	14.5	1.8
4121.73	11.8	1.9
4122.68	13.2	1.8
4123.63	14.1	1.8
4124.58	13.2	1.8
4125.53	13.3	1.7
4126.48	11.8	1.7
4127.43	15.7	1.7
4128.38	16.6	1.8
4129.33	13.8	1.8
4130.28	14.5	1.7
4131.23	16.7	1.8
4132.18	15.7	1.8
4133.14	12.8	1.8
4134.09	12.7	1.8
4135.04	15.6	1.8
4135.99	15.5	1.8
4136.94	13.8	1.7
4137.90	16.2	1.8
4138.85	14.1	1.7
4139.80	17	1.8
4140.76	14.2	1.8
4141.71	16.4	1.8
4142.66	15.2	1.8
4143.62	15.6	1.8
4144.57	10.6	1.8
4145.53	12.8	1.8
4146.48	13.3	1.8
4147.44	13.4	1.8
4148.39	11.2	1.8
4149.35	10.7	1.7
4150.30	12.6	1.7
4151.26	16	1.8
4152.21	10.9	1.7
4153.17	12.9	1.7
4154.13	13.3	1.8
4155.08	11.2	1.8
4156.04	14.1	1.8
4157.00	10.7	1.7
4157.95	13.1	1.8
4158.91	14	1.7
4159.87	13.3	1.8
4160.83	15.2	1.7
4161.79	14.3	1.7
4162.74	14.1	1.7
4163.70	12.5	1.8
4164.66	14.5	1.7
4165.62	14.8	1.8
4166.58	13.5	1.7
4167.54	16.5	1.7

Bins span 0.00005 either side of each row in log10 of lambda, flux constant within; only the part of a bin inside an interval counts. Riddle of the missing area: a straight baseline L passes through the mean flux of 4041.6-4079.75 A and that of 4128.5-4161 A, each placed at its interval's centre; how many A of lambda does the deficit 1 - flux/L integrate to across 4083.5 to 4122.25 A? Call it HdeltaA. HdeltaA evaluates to 6.1 A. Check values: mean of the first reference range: 14.2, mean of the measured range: 11.8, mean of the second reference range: 13.8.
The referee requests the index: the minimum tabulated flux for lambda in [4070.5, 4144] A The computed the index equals 7.33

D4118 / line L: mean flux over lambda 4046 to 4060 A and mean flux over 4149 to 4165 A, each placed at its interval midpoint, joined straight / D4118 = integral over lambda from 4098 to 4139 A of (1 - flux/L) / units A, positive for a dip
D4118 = 2.7 A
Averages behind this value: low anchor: 14.1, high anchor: 13.2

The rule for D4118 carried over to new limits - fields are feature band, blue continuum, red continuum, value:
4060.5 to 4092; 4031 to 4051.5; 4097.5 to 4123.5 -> -2.2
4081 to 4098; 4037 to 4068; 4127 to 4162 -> 1.5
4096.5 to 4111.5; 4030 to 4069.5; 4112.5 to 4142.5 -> 3.8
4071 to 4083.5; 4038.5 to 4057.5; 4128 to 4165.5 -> 0.2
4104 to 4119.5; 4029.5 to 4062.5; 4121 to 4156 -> 2.6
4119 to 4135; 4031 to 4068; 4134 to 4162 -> -0.3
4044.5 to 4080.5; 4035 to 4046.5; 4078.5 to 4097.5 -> -0.4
